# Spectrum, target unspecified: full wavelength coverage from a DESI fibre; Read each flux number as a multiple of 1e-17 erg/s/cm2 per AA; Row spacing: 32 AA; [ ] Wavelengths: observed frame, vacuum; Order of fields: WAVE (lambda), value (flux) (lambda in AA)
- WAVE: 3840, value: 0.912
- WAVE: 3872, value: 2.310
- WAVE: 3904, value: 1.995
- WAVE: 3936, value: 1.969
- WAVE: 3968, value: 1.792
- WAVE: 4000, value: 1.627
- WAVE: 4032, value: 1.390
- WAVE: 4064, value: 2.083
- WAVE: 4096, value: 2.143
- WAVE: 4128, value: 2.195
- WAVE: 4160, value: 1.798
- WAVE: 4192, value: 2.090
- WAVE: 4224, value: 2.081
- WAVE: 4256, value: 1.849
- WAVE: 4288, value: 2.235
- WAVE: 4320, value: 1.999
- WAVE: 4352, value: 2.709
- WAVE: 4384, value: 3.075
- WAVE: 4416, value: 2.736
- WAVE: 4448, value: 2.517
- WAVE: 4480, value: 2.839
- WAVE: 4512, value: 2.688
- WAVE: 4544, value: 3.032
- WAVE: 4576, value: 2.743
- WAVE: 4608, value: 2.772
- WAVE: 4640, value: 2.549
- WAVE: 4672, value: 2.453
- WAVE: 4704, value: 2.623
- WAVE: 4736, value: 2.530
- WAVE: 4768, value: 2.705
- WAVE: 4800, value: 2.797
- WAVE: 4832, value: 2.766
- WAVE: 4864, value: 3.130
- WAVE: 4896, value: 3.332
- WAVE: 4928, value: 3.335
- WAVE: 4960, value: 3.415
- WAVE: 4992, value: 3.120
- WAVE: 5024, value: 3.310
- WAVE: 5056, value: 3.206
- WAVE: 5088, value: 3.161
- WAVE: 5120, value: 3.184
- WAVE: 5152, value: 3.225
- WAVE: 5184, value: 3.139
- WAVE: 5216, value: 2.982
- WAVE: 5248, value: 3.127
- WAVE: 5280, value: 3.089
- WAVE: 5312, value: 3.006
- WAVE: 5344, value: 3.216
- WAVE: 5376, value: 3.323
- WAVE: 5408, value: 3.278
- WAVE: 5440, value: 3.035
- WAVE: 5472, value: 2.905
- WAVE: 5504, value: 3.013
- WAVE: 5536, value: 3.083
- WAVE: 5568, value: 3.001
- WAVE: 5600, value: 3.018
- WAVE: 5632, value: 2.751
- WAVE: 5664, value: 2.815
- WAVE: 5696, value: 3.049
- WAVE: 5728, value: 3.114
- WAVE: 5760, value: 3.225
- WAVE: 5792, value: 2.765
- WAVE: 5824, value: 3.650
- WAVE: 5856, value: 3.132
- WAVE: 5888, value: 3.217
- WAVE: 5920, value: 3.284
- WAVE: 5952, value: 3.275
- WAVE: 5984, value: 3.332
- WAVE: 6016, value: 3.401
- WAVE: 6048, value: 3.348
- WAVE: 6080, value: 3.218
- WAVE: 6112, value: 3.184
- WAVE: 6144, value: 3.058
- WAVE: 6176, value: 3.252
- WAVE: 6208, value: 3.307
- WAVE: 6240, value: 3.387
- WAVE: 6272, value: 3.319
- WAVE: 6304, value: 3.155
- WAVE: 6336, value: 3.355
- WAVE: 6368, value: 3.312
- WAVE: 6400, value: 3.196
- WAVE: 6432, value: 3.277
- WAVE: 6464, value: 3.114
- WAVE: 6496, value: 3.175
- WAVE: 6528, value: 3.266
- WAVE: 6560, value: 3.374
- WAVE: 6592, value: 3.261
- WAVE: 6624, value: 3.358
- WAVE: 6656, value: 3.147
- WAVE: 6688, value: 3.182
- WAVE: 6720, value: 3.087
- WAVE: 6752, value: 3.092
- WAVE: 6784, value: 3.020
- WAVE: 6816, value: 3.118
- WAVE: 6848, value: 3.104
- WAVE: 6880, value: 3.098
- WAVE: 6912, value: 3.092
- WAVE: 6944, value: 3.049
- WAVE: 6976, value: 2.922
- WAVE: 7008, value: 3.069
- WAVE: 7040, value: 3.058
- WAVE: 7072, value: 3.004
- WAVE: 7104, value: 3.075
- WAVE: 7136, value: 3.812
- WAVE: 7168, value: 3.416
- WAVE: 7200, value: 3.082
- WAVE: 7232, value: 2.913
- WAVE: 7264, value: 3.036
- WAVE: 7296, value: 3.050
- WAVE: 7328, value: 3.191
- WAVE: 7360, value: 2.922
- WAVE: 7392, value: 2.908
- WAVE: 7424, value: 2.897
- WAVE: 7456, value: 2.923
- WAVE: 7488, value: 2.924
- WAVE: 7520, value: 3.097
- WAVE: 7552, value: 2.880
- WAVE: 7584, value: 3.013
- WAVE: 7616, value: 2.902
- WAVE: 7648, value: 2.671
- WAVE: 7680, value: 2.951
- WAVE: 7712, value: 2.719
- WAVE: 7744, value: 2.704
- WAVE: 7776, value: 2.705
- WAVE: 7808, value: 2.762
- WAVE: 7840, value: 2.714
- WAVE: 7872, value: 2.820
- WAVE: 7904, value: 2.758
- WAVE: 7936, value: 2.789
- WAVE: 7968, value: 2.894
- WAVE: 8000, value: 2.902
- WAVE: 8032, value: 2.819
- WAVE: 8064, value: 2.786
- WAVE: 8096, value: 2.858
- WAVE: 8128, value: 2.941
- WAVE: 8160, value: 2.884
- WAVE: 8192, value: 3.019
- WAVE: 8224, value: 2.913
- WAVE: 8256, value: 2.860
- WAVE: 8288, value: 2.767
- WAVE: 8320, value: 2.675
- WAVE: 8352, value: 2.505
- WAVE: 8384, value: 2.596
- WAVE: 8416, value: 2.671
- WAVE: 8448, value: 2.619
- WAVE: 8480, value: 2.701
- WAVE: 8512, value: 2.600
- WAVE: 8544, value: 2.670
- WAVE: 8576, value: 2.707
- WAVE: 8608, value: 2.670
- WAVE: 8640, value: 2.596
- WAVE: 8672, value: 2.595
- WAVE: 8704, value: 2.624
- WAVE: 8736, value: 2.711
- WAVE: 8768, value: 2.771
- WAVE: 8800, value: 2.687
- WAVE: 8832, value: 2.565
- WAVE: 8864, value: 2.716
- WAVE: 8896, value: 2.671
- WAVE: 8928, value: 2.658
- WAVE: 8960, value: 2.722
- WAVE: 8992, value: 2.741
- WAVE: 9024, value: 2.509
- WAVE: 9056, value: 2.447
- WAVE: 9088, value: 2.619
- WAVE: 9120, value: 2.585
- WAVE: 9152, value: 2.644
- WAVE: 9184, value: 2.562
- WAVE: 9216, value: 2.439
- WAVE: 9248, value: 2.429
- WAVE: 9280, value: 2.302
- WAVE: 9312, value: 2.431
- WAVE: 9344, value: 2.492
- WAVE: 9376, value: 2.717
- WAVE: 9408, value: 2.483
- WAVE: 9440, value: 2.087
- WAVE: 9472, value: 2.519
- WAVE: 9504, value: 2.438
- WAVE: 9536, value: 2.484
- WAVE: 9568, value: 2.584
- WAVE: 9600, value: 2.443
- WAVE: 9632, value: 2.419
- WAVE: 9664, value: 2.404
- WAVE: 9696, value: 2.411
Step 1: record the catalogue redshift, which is 0.09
